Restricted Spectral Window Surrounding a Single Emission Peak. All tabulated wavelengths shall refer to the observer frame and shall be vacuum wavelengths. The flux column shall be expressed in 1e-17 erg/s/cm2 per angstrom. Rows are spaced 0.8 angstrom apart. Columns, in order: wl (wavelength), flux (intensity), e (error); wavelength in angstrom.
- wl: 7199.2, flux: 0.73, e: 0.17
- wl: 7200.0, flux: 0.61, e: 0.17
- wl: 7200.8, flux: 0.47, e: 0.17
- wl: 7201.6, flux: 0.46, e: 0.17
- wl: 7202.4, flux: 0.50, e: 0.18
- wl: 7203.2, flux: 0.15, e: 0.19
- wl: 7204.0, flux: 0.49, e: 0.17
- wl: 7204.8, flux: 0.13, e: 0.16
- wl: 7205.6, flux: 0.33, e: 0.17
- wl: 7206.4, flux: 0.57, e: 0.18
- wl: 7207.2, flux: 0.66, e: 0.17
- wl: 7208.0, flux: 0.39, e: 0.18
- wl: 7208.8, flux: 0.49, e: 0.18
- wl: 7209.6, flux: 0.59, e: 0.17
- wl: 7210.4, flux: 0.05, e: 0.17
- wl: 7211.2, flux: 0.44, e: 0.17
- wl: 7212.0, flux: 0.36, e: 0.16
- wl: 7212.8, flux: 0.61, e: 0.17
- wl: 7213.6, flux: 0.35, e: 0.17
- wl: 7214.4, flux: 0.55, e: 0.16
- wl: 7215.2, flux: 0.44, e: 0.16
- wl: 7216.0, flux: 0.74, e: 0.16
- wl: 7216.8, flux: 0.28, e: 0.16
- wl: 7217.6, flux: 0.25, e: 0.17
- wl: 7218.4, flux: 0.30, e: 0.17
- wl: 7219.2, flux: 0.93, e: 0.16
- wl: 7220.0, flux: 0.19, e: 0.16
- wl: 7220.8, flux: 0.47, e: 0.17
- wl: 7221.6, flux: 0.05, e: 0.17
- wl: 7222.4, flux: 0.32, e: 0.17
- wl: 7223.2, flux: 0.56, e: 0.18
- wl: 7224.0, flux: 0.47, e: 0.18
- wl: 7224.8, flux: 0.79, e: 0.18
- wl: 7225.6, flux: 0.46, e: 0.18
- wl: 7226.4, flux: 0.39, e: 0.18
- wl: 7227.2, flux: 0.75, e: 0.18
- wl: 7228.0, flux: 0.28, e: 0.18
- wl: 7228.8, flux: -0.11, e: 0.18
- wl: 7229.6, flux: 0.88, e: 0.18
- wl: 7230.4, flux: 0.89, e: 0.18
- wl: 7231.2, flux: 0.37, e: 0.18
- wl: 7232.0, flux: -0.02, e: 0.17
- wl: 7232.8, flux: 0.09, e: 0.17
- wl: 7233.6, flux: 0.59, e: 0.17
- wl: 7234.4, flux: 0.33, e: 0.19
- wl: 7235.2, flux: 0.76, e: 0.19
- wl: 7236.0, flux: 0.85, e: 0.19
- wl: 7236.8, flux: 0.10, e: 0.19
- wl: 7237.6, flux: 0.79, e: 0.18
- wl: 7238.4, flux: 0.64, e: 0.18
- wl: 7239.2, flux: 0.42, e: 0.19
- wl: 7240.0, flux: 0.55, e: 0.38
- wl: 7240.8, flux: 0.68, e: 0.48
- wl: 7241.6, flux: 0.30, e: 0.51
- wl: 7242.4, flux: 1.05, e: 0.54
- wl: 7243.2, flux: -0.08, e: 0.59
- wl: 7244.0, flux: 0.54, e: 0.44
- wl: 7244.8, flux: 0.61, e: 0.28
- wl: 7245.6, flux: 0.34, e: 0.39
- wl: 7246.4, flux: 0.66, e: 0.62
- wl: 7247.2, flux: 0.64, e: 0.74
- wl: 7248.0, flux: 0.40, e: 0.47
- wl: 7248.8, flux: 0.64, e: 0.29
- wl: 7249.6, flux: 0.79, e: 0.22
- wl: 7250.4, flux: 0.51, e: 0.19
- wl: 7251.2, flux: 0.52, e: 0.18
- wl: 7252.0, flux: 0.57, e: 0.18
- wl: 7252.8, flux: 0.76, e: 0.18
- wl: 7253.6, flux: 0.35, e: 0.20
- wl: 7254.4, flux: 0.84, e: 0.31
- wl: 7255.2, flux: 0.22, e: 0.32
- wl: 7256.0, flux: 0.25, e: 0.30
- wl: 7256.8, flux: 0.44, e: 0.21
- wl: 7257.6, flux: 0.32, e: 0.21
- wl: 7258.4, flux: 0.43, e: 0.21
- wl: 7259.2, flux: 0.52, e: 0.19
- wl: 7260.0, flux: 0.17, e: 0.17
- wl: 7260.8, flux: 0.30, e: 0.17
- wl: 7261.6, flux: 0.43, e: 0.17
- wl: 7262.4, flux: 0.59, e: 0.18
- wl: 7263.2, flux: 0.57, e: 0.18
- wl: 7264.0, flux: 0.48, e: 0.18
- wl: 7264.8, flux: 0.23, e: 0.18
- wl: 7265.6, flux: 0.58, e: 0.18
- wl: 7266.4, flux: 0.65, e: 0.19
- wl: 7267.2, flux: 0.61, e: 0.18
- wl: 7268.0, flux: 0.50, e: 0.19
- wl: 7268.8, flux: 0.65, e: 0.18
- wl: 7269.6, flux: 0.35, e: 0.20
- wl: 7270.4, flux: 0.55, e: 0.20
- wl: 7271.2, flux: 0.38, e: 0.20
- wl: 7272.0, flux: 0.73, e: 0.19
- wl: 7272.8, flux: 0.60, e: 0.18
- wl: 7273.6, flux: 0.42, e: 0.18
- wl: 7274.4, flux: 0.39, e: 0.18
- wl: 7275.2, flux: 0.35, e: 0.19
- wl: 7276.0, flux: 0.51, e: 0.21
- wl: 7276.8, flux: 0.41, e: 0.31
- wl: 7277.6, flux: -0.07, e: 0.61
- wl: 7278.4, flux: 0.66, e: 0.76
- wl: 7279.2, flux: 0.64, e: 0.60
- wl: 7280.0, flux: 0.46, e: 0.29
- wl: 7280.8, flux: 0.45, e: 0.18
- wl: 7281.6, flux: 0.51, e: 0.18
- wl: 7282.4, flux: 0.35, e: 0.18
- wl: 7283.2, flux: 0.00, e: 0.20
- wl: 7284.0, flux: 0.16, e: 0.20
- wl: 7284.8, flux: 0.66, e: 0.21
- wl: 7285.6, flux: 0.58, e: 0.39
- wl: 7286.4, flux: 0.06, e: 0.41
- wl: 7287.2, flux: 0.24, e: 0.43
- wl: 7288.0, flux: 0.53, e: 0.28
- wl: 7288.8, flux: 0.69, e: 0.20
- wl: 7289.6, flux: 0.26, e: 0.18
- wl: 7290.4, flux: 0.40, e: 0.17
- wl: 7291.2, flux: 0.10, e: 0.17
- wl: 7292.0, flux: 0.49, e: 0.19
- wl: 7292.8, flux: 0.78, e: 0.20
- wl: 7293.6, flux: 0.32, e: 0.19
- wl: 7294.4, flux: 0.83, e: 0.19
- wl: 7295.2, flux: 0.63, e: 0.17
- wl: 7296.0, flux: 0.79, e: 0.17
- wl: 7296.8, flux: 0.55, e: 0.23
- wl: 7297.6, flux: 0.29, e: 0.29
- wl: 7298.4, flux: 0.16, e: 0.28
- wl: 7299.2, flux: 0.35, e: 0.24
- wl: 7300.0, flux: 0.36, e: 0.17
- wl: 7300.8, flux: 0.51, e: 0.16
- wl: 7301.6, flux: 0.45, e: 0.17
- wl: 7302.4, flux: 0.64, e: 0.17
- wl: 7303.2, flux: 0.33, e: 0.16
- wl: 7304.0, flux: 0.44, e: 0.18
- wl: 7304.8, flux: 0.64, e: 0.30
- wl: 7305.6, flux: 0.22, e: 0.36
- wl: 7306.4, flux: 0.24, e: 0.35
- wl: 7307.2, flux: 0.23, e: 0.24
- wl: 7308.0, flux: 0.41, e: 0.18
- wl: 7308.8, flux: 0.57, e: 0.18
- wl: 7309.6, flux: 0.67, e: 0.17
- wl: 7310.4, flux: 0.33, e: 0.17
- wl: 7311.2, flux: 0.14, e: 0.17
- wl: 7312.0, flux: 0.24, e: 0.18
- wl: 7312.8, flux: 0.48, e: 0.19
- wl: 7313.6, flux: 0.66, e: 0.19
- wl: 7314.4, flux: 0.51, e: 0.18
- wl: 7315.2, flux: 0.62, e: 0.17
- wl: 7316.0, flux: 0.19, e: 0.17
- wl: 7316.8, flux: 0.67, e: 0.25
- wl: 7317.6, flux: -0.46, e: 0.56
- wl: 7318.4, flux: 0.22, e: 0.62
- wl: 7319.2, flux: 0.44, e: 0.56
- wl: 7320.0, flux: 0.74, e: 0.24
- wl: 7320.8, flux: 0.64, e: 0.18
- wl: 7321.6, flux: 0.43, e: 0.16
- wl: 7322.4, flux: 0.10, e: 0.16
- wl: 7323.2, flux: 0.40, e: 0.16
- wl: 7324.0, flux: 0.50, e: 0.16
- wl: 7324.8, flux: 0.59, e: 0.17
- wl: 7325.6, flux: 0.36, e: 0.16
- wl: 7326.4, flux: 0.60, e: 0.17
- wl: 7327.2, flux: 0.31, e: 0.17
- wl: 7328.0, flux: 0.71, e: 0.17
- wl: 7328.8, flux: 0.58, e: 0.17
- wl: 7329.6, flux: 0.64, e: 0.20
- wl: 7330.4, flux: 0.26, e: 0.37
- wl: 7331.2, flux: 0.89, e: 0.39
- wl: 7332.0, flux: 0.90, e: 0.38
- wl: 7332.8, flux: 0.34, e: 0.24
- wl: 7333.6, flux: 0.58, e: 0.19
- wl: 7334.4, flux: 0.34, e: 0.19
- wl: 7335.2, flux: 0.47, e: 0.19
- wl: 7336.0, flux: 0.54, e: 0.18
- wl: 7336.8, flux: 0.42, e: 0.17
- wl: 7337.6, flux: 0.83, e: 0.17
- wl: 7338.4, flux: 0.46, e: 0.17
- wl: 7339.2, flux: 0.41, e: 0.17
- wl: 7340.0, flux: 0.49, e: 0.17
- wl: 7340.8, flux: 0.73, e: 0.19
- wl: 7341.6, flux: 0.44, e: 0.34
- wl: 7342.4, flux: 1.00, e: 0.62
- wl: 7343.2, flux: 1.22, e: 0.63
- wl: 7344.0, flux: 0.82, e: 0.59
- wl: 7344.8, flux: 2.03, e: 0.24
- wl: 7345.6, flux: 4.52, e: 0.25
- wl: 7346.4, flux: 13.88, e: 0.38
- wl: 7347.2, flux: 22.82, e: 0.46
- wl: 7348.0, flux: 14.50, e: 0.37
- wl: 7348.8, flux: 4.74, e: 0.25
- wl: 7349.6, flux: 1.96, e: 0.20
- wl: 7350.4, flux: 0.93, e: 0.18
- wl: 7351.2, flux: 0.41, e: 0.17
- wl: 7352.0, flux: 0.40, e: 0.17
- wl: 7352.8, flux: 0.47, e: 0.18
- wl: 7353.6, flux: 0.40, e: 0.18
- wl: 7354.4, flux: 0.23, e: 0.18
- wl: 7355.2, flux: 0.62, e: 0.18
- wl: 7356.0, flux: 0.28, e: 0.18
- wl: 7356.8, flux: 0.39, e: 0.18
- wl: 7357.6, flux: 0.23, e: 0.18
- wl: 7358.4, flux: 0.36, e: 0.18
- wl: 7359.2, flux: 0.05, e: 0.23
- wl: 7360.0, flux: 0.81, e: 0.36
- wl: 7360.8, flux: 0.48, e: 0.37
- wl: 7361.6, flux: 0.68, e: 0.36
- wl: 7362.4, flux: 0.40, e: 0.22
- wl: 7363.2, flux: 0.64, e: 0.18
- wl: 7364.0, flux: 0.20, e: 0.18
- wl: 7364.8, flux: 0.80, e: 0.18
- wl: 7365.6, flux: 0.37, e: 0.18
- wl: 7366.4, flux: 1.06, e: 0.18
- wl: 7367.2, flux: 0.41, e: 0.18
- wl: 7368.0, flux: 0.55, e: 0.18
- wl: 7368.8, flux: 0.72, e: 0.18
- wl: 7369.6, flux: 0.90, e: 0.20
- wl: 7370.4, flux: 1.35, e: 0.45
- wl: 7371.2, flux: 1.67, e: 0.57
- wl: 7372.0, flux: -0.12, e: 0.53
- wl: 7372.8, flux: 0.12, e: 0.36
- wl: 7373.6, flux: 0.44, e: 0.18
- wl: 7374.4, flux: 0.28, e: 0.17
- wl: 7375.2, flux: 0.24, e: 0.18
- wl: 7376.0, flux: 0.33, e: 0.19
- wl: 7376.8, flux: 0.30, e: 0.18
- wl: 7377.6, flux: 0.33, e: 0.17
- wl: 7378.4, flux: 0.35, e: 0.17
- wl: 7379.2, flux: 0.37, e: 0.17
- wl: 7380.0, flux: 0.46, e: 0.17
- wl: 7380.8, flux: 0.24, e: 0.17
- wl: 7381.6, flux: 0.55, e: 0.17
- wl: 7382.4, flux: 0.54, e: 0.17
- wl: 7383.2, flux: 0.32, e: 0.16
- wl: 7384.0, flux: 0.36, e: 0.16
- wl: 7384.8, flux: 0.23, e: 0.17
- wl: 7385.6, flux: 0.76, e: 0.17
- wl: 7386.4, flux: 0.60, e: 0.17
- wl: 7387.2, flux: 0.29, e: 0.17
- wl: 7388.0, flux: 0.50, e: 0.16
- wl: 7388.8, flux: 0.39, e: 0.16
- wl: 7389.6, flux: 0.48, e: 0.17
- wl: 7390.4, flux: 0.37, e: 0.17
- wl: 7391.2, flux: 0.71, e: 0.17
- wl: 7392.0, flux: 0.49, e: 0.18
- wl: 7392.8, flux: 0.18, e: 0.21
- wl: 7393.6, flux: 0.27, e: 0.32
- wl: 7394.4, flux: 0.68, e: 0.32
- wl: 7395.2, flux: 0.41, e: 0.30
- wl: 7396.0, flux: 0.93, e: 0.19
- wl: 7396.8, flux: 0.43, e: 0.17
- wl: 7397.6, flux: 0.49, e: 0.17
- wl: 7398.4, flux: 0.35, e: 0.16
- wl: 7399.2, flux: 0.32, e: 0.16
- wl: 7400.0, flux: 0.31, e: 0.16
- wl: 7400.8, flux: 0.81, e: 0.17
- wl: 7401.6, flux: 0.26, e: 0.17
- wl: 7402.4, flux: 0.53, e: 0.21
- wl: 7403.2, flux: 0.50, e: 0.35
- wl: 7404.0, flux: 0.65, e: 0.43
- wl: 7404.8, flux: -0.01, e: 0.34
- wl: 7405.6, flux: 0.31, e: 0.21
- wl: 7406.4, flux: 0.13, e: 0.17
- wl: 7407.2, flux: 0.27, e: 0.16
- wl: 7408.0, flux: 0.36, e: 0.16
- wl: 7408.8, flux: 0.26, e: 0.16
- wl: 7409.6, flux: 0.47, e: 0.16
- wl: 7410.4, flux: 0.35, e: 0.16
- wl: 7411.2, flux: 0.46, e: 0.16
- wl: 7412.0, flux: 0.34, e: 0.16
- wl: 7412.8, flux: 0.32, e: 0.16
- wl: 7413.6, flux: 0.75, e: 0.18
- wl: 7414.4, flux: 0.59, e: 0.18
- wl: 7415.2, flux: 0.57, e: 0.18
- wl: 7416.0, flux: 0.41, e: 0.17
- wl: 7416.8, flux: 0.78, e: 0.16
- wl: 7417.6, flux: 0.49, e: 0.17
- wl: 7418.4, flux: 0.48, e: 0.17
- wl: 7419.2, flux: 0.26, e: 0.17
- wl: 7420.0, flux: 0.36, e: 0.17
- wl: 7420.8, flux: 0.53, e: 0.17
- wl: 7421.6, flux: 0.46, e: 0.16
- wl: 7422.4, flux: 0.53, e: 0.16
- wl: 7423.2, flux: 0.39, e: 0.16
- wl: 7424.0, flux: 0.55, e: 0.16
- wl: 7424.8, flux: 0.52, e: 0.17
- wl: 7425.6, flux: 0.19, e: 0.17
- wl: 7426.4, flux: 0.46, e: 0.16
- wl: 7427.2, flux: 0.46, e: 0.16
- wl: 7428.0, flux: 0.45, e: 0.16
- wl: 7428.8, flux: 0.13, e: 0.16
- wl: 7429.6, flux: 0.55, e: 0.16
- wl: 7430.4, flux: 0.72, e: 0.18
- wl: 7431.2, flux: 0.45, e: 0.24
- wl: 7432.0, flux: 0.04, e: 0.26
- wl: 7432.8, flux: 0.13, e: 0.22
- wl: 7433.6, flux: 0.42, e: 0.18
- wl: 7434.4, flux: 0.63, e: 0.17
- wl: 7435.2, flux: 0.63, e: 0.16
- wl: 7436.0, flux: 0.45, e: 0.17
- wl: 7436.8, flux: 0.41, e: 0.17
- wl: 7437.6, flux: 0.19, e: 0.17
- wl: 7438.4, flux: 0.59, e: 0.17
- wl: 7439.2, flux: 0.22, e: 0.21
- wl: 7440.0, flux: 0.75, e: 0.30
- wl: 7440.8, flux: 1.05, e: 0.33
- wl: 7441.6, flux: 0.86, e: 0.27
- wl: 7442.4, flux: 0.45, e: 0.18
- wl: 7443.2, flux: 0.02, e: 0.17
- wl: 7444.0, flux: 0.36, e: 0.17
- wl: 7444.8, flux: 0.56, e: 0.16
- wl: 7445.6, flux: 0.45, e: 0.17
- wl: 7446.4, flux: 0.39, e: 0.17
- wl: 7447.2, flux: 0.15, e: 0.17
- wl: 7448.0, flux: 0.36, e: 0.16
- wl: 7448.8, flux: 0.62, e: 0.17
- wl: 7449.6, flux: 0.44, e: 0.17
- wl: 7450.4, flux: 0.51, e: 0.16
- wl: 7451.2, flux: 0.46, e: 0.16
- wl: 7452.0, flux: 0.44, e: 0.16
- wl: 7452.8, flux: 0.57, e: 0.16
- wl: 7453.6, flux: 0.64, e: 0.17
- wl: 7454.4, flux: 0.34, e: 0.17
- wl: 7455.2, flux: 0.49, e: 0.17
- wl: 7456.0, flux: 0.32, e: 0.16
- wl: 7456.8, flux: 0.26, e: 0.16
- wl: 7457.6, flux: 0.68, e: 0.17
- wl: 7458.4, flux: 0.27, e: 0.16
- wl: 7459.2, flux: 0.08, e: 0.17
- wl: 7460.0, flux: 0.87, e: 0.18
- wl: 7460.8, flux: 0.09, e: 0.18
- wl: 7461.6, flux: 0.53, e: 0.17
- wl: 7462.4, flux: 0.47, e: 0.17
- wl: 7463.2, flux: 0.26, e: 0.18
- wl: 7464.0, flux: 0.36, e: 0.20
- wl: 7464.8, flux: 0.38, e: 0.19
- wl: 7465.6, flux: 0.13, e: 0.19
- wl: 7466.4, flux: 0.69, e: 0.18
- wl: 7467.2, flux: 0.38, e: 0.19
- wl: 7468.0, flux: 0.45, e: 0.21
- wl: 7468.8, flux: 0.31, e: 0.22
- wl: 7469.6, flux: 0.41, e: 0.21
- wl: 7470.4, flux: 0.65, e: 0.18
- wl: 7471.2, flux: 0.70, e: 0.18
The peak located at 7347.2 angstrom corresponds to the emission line H-alpha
